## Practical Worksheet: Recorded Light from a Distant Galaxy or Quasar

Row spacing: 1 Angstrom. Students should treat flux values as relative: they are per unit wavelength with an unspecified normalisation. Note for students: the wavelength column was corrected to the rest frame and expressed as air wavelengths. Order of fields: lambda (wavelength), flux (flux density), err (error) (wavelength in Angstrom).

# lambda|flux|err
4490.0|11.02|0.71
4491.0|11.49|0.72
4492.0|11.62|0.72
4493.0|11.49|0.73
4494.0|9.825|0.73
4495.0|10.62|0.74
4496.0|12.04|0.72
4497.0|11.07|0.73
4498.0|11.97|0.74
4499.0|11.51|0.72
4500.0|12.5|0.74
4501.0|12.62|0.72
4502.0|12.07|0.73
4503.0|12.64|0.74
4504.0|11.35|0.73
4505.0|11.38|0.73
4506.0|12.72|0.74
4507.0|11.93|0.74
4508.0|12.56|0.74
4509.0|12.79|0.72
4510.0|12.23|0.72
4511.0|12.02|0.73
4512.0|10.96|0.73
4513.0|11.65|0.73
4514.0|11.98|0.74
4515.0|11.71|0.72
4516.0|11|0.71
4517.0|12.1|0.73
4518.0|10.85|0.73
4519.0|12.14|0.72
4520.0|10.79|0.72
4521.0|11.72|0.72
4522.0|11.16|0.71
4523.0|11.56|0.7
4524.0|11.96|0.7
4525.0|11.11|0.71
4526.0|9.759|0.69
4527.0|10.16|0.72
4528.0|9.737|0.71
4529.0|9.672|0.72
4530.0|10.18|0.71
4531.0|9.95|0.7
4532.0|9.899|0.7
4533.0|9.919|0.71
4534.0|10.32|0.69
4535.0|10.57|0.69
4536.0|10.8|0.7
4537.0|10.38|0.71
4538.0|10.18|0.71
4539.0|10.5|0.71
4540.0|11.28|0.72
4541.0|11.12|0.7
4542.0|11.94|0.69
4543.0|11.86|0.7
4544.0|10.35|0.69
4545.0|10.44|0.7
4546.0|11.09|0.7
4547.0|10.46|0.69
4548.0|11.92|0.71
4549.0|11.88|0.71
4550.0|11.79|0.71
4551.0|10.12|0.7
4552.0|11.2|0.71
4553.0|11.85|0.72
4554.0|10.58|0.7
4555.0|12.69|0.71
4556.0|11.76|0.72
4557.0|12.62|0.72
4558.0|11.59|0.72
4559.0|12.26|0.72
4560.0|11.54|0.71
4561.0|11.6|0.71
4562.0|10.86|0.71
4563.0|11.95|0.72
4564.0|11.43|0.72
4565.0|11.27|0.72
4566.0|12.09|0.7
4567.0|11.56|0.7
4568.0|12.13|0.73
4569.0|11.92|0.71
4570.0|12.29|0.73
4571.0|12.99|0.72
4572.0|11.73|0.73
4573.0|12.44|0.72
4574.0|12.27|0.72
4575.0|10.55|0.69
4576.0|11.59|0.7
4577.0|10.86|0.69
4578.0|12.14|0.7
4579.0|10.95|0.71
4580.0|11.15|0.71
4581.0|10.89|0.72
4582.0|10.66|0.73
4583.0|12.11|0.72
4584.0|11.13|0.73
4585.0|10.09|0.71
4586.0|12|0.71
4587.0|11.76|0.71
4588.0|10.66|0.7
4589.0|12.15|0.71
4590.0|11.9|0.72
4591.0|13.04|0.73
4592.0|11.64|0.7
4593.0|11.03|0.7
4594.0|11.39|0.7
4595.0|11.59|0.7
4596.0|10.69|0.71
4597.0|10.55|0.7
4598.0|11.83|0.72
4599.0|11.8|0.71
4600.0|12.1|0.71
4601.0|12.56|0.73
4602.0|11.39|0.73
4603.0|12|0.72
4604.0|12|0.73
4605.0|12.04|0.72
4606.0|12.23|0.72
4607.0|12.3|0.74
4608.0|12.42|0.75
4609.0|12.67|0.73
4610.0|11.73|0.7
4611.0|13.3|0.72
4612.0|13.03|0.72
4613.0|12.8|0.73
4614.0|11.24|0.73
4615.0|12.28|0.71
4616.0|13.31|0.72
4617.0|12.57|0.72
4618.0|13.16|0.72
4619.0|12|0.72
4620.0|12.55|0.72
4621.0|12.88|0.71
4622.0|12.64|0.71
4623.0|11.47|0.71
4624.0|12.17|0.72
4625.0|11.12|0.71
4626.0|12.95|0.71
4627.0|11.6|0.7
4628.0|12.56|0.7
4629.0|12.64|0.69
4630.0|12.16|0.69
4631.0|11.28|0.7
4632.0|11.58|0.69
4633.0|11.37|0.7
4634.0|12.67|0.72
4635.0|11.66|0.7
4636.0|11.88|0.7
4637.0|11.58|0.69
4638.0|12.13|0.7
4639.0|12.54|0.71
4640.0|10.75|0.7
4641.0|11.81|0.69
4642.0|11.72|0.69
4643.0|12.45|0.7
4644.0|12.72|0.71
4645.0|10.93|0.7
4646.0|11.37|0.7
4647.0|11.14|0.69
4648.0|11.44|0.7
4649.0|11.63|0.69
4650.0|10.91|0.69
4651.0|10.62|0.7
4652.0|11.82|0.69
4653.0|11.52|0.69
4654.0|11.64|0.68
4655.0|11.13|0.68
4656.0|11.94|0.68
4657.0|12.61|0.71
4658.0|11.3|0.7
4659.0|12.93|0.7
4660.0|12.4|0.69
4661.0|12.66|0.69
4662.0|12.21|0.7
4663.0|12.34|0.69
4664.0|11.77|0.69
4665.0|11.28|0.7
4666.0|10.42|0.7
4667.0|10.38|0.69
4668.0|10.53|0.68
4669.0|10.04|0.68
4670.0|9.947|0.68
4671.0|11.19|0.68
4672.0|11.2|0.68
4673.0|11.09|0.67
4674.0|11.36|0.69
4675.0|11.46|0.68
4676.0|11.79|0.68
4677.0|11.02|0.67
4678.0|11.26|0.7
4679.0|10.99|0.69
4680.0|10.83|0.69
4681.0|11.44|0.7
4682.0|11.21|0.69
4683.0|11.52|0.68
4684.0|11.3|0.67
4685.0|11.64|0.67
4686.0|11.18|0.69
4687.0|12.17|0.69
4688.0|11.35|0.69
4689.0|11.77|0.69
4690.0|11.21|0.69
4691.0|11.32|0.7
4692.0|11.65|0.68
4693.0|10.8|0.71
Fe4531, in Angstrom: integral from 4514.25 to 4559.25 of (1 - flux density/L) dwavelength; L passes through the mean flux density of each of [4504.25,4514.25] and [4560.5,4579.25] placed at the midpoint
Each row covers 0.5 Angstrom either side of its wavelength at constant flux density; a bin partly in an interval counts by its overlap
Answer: 3.2 Angstrom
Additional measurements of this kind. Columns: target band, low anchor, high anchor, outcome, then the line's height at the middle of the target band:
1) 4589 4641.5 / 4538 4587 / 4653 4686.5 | -2.81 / 11.4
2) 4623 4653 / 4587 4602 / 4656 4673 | -0.61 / 11.5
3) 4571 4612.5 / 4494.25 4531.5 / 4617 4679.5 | -0.50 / 11.6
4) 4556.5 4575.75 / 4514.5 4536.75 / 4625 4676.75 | -1.39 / 11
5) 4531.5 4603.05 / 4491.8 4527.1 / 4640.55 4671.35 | 1.02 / 11.6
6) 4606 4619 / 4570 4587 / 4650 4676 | -1.20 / 11.5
